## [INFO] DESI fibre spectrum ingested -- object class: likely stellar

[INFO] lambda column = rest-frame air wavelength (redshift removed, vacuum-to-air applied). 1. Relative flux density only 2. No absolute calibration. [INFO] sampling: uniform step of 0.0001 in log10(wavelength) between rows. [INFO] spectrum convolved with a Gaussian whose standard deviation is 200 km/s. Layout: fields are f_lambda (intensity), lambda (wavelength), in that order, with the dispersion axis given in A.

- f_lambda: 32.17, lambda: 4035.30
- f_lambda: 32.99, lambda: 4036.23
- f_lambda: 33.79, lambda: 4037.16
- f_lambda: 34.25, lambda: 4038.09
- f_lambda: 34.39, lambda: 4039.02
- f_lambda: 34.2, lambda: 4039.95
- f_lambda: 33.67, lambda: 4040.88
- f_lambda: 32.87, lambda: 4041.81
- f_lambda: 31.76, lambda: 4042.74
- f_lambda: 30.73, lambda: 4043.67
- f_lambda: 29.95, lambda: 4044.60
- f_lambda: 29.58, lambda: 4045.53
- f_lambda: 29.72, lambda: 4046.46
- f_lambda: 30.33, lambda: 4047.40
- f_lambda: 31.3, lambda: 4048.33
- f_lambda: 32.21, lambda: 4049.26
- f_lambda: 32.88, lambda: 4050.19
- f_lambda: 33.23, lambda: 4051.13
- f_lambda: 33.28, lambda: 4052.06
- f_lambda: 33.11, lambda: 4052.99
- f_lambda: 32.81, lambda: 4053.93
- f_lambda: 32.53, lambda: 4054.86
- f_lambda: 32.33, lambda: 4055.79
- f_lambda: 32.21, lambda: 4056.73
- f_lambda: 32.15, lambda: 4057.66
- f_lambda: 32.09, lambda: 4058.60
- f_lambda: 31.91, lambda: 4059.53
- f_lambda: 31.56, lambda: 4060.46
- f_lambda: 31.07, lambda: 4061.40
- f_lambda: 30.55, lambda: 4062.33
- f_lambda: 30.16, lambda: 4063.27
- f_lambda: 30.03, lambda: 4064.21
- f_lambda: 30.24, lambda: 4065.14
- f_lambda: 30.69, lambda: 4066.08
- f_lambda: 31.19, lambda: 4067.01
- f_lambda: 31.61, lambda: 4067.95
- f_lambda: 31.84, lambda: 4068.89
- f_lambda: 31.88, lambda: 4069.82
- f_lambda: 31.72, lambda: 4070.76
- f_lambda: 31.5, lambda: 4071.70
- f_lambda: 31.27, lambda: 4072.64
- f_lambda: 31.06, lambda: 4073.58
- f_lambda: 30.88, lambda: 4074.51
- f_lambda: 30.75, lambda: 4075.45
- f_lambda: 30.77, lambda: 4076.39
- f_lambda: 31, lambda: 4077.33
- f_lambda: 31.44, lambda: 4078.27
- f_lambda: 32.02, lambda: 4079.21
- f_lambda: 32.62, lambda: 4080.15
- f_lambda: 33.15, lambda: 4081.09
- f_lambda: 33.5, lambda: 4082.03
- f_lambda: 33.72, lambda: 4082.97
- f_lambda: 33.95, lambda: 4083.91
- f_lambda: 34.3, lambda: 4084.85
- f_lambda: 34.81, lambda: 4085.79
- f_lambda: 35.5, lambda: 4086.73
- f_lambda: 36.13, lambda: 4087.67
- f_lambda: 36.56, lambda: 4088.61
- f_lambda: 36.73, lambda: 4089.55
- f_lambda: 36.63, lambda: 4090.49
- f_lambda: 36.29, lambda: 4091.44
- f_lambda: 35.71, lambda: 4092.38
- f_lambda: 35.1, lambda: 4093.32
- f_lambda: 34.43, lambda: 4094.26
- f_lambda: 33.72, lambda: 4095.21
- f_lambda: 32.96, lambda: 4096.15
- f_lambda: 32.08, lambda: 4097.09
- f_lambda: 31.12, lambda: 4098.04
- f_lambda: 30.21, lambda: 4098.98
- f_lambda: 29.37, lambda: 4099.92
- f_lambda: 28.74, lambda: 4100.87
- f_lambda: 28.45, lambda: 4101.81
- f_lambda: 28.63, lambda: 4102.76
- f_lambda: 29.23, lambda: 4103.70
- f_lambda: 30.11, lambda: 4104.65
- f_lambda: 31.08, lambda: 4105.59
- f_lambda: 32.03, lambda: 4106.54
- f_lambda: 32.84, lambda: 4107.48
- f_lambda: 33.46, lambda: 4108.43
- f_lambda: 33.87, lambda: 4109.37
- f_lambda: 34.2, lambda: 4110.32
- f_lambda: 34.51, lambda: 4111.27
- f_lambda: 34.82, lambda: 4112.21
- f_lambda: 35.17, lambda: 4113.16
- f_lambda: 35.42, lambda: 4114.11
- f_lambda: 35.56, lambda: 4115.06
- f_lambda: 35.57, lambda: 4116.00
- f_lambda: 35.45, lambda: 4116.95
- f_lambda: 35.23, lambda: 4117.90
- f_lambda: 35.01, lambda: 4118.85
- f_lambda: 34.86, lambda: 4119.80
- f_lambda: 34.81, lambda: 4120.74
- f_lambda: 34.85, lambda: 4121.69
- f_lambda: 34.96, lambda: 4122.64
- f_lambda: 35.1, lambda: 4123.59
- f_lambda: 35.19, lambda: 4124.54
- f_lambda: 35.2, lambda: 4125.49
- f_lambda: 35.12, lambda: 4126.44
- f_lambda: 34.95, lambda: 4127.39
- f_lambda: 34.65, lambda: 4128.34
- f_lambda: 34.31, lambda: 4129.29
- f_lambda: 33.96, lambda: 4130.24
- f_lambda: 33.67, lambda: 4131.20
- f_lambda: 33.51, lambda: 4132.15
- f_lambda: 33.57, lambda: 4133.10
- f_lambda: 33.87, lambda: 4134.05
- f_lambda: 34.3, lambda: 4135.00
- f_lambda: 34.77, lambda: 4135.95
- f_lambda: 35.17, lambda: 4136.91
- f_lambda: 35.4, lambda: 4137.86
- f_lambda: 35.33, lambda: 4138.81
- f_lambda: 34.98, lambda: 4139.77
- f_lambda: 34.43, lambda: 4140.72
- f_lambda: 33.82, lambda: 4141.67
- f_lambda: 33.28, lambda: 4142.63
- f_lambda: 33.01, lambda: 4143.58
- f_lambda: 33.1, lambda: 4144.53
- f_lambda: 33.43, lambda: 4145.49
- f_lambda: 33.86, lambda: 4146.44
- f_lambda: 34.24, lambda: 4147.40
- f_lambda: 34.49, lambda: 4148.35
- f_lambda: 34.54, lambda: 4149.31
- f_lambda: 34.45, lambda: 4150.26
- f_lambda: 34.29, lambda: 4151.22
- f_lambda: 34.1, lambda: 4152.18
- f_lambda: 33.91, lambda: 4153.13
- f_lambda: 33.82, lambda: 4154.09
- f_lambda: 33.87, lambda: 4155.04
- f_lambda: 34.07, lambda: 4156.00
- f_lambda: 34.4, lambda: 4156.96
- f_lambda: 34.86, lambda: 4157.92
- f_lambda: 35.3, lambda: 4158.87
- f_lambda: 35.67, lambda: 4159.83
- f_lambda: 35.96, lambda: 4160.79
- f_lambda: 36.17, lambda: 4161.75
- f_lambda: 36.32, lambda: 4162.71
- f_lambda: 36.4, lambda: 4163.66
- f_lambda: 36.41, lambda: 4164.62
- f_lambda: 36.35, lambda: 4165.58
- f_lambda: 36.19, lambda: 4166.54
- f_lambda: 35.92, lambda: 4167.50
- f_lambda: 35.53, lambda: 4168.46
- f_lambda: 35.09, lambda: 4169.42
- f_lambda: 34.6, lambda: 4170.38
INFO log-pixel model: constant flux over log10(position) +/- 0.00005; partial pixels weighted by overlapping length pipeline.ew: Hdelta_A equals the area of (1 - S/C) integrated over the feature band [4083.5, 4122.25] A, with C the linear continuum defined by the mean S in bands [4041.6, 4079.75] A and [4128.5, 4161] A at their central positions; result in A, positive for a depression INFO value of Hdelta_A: -0.9 A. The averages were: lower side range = 31.5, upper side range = 34.3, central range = 33.7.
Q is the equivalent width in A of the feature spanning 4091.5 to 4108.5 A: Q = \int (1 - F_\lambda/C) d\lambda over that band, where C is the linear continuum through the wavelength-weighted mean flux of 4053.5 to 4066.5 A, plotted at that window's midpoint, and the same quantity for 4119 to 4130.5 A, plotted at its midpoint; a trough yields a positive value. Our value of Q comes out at 0.9 A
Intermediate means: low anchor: 31.5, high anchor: 34.9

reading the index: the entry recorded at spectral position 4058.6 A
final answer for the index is 32.09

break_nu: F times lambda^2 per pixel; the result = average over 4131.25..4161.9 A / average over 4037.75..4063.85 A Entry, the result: 1.12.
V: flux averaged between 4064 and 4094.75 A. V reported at 33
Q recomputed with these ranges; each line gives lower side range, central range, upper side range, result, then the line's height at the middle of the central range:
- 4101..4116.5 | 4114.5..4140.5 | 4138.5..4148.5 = -1.09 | 33.4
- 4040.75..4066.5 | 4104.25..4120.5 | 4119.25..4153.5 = -0.25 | 33.6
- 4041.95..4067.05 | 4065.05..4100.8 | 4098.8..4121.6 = -0.67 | 32.2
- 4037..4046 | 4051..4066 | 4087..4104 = 0.40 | 32.6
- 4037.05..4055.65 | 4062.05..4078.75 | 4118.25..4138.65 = 0.99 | 33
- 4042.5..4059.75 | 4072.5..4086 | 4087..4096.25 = 0.81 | 34.4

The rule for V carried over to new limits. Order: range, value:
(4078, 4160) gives 33.9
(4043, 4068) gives 31.5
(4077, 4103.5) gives 33.1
